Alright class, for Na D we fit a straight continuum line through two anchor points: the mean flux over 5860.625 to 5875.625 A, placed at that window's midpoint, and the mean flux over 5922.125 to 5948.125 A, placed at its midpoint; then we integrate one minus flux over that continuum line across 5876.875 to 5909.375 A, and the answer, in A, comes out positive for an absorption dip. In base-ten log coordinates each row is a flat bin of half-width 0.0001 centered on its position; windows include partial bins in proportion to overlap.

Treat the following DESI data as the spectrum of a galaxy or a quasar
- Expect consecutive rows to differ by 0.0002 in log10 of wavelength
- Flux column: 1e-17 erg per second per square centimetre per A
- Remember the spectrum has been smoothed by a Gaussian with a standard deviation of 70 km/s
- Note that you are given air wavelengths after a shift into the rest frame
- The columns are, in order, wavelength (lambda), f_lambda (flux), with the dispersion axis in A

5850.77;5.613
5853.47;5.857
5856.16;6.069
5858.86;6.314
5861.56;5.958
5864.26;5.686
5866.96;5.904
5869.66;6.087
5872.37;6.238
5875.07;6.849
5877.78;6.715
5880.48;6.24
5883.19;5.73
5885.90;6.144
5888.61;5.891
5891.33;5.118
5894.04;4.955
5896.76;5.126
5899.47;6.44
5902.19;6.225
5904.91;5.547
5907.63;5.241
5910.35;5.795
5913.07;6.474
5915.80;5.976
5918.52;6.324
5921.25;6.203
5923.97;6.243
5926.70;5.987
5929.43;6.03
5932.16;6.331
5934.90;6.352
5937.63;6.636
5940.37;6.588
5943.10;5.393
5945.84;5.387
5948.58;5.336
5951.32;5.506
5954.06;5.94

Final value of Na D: 1.7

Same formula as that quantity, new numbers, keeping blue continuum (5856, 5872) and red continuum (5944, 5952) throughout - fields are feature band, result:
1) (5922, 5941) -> -2.7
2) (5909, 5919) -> -0.9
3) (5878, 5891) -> -0.3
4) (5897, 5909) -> -0.1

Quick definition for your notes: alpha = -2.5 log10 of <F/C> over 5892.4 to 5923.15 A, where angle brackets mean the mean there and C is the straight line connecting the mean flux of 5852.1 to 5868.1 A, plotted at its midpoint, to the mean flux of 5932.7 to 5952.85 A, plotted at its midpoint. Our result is 0.01 mag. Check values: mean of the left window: 5.96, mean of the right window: 5.9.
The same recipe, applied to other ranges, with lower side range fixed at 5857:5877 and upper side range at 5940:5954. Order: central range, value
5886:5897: 0.12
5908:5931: -0.05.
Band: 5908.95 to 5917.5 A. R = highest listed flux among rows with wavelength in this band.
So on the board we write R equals 6.474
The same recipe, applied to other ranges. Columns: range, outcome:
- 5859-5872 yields 6.087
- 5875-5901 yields 6.849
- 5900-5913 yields 6.225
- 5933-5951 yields 6.636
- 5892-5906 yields 6.44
